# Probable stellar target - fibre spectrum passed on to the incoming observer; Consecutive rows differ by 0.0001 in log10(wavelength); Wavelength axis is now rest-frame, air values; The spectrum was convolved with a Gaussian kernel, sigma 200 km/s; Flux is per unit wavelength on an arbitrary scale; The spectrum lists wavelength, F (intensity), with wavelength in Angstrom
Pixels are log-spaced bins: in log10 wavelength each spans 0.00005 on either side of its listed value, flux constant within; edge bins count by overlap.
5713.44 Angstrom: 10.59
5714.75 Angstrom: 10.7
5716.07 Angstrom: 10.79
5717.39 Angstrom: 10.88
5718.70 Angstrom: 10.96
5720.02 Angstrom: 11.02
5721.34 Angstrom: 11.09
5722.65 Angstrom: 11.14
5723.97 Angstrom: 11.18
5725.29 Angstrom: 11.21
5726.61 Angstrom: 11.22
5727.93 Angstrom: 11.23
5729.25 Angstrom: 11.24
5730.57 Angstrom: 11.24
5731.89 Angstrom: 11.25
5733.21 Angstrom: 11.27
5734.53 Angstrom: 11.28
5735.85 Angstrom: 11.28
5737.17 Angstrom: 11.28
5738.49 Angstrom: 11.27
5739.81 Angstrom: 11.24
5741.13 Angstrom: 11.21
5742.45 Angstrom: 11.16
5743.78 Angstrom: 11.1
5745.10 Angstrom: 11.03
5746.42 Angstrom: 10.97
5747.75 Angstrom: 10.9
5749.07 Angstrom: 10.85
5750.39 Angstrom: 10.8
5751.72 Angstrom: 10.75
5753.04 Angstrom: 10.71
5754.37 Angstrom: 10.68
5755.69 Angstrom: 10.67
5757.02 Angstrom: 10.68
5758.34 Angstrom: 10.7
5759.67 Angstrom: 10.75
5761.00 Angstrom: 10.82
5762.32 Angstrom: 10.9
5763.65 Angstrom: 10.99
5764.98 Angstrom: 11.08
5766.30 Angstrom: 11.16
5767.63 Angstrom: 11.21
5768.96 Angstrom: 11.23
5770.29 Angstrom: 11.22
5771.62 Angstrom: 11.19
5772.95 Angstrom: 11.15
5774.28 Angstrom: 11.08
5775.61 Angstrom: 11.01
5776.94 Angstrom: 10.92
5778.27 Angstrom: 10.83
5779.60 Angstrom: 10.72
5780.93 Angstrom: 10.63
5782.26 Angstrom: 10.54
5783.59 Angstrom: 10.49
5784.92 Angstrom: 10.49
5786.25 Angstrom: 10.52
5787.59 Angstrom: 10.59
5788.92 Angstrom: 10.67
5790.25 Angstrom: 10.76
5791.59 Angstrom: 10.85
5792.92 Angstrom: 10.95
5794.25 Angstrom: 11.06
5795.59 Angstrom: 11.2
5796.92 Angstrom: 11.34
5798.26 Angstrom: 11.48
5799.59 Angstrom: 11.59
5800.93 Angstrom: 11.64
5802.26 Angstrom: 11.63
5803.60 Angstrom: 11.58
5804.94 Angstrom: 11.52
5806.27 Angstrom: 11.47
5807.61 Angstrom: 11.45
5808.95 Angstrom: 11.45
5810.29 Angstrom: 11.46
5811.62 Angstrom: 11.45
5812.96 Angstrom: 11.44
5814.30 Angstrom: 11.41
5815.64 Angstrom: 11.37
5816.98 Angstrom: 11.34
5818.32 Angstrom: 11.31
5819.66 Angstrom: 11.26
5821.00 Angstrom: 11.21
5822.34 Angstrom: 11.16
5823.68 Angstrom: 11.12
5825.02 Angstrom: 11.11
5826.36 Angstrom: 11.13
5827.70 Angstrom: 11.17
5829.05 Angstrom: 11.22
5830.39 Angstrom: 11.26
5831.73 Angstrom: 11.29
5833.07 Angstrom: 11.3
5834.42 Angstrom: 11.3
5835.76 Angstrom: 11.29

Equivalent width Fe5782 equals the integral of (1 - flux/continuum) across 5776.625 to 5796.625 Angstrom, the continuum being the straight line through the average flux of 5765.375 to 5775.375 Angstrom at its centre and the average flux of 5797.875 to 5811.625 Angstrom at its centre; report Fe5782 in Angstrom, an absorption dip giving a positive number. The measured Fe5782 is 1.0 Angstrom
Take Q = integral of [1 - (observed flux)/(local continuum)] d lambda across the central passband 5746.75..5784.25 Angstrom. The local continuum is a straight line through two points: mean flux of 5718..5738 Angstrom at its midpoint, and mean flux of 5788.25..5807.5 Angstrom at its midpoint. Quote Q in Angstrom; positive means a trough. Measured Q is 1.2 Angstrom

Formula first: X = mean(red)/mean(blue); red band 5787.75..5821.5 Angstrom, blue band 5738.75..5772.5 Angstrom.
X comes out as 1.03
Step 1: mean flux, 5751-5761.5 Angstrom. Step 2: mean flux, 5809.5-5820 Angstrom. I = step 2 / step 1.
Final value 1.06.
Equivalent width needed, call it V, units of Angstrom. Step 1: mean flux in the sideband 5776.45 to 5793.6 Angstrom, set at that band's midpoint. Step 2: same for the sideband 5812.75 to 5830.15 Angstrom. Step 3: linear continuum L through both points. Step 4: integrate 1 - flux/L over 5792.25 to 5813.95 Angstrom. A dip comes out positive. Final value -0.9 Angstrom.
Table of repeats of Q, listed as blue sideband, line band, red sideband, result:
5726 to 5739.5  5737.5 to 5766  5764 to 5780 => 0.6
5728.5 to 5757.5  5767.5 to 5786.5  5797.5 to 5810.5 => 0.7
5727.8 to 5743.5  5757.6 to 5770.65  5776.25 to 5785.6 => -0.1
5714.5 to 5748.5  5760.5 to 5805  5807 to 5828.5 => 0.8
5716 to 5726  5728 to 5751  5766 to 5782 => -0.2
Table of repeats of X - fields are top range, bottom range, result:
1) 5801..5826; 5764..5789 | 1.05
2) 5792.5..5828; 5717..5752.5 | 1.02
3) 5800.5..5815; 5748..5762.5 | 1.07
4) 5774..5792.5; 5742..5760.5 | 0.99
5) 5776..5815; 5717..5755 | 1.00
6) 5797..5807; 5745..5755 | 1.07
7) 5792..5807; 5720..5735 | 1.02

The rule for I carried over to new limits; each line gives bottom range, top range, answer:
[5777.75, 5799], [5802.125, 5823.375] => 1.05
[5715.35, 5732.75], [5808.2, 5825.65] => 1.02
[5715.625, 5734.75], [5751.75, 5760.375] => 0.96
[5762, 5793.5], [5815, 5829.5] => 1.03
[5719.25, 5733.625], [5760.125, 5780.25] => 0.99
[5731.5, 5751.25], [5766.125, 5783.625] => 0.99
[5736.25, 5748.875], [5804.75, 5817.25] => 1.03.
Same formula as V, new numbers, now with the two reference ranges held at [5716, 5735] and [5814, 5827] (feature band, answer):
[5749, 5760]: 0.4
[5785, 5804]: 0.2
